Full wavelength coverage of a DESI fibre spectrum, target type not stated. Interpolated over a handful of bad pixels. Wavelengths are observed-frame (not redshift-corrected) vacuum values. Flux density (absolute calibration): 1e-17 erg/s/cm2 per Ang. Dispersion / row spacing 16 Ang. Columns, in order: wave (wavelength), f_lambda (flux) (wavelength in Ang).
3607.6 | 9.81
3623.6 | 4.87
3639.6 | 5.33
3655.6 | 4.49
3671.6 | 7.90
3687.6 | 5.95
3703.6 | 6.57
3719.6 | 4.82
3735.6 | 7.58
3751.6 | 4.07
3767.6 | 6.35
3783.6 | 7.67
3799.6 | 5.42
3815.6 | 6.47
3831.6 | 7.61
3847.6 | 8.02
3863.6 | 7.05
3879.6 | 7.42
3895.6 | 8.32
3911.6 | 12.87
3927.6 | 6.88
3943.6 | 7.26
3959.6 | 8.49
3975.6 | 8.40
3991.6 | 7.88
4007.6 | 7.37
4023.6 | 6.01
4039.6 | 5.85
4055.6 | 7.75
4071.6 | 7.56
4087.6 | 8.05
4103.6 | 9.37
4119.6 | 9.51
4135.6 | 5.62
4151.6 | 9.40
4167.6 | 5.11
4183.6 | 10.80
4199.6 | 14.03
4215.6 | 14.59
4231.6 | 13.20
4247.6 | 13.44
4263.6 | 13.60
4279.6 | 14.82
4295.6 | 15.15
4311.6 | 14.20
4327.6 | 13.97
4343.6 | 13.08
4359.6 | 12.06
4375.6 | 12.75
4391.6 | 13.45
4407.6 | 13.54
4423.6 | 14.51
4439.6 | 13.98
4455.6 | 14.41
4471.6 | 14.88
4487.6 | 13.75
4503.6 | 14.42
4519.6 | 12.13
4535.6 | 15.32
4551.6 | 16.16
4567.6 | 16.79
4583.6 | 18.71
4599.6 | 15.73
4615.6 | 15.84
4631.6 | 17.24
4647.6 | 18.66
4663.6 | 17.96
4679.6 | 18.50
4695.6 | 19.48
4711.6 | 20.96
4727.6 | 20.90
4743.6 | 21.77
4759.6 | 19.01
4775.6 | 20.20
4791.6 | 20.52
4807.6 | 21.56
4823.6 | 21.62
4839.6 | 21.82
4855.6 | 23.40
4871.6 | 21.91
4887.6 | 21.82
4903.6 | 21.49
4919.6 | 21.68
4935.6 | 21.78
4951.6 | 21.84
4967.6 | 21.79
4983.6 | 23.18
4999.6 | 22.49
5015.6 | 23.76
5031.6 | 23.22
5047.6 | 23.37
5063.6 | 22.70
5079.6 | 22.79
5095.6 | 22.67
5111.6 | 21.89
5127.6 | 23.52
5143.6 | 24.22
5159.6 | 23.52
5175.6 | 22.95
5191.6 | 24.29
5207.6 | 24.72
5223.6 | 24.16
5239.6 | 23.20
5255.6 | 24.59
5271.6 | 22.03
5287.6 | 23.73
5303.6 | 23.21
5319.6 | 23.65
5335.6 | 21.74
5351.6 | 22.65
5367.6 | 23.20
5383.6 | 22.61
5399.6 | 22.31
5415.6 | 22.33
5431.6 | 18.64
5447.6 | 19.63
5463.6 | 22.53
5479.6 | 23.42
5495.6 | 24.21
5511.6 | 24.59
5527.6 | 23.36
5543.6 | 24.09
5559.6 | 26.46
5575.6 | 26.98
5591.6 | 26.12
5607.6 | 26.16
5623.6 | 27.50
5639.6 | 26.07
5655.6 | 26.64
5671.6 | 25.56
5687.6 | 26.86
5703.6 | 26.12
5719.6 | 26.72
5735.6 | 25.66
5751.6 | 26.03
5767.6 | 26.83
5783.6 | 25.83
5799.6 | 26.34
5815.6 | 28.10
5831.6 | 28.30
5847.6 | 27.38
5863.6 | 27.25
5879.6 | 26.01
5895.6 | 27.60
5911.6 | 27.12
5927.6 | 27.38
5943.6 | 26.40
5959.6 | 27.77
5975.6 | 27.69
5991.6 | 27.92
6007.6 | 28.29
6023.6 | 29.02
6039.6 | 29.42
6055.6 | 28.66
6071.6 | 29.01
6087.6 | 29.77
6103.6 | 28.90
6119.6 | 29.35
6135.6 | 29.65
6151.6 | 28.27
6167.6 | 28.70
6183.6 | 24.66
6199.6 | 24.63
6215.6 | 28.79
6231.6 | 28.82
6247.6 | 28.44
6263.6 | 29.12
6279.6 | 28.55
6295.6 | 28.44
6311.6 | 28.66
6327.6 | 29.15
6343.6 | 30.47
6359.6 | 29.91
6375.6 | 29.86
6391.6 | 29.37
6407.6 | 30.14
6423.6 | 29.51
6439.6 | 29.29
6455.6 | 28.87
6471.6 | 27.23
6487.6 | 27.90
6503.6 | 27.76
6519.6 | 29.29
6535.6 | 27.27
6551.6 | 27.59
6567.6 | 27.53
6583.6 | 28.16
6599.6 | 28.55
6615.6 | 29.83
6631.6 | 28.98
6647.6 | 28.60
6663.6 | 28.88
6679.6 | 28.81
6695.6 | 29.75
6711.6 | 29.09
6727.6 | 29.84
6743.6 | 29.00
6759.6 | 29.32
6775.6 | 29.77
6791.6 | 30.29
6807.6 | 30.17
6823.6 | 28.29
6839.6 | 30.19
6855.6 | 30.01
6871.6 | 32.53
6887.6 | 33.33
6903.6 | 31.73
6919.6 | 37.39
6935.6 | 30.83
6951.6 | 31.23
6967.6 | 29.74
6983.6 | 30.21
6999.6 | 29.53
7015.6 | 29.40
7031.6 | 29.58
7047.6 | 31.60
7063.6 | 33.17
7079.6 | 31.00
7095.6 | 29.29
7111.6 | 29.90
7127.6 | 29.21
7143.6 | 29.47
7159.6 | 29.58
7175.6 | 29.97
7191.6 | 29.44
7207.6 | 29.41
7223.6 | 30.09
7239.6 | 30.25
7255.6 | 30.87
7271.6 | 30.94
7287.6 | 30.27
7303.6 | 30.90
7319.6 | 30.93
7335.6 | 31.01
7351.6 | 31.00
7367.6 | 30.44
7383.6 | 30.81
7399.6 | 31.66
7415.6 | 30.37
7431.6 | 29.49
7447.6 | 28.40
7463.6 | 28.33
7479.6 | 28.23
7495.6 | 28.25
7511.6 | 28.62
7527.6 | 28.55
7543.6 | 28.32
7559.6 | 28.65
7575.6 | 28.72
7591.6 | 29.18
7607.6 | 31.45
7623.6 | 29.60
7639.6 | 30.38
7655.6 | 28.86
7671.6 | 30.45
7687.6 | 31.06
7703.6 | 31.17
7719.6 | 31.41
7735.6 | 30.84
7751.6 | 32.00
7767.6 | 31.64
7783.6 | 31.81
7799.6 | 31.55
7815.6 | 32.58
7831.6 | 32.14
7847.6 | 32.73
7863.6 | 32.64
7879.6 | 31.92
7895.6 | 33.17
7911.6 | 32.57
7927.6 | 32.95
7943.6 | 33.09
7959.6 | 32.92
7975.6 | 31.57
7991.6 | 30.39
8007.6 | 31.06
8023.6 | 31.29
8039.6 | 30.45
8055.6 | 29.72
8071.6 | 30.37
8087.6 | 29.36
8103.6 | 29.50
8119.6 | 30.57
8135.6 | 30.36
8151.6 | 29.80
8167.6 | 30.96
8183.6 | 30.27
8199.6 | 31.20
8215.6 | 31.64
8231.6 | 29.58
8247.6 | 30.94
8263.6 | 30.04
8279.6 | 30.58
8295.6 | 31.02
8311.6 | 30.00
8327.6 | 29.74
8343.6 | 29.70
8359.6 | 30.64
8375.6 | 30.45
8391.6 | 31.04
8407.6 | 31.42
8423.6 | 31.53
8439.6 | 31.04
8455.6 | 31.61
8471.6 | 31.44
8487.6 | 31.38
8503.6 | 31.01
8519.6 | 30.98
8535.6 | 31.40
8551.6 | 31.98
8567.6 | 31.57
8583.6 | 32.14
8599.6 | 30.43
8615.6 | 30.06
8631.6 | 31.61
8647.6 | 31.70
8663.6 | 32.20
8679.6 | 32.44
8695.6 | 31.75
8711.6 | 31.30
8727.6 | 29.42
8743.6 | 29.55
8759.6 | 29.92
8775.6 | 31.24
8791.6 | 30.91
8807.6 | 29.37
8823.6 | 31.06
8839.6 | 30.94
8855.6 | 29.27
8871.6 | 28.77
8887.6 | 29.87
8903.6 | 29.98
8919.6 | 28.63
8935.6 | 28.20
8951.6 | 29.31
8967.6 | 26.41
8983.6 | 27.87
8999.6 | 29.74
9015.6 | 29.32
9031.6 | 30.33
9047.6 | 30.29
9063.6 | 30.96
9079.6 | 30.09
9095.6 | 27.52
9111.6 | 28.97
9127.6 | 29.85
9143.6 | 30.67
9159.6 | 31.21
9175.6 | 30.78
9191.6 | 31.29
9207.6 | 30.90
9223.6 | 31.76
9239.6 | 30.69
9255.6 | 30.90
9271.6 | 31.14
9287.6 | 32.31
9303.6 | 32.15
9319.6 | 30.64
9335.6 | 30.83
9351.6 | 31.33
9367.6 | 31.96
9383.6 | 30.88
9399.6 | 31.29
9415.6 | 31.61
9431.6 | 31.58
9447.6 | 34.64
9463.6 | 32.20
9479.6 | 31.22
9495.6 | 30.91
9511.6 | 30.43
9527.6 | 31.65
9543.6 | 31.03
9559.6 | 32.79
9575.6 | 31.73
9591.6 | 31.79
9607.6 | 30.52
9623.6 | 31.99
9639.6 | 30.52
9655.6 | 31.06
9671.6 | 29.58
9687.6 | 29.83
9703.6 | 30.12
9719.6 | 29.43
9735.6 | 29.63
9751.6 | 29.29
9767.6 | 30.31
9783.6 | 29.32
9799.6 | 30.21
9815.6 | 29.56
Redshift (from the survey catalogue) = 0.050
